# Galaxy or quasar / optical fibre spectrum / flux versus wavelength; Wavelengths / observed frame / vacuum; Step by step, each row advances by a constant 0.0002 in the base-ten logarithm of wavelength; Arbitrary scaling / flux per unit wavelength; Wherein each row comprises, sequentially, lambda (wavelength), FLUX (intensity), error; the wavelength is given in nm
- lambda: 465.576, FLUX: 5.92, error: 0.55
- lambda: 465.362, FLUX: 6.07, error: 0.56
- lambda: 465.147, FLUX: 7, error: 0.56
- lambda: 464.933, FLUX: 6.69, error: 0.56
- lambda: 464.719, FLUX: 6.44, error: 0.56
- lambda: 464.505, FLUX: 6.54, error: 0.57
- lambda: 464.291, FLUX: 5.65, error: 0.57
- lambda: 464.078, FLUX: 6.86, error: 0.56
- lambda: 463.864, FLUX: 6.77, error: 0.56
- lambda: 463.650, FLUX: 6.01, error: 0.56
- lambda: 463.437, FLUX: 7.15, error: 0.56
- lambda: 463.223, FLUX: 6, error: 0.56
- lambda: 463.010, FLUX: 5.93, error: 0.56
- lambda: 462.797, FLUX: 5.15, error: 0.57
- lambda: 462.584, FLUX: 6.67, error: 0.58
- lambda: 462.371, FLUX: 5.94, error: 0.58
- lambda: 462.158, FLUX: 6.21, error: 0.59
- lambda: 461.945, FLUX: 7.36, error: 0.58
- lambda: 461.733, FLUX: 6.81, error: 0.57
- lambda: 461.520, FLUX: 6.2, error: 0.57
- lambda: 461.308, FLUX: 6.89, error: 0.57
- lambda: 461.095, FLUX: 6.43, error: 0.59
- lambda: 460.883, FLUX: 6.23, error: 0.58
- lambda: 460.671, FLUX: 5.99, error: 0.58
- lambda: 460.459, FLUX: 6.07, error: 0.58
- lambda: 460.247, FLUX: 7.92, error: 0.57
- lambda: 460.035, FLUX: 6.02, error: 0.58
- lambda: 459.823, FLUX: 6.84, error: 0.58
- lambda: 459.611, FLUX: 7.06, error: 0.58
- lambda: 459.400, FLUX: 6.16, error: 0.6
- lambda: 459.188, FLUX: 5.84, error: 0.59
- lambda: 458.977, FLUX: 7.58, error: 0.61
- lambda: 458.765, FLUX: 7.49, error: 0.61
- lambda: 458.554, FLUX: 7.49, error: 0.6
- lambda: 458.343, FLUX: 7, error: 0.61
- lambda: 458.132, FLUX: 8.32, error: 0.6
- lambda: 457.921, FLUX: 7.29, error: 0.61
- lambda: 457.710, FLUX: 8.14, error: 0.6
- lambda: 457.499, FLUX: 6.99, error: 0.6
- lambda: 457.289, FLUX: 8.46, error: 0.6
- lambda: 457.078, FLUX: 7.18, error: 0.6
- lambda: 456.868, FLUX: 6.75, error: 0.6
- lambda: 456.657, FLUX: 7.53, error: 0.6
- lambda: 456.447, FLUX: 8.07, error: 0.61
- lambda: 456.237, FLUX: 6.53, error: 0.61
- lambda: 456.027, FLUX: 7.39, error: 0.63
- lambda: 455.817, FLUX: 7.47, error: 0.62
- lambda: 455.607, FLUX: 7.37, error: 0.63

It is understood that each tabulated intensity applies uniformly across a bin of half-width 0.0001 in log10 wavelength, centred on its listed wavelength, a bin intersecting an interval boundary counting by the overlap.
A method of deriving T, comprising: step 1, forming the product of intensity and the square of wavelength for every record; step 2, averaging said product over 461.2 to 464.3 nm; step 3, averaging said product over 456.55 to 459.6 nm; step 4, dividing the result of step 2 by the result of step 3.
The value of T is 0.90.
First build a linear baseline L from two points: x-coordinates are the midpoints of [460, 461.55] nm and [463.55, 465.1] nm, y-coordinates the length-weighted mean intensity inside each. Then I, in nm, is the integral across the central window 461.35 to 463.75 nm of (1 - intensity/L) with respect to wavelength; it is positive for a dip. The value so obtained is 0.05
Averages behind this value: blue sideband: 6.5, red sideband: 6.45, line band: 6.33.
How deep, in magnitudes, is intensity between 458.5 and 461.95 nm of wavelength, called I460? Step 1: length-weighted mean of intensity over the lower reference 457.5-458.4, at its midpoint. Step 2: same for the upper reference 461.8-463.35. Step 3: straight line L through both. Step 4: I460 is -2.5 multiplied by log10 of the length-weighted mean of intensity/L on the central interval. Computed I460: 0.04 mag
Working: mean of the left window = 7.64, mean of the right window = 6.21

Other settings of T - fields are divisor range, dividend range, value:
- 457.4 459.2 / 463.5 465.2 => 0.90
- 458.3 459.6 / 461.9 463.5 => 0.91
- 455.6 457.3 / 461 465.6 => 0.90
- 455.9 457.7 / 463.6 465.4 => 0.90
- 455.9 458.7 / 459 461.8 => 0.88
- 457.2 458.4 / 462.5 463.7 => 0.82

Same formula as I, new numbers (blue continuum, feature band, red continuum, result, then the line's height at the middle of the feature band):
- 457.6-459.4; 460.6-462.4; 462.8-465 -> 0.08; 6.77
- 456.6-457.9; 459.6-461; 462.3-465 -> 0.07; 6.92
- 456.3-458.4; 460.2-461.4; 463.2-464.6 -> 0.08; 6.98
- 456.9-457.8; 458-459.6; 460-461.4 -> 0.01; 7.14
